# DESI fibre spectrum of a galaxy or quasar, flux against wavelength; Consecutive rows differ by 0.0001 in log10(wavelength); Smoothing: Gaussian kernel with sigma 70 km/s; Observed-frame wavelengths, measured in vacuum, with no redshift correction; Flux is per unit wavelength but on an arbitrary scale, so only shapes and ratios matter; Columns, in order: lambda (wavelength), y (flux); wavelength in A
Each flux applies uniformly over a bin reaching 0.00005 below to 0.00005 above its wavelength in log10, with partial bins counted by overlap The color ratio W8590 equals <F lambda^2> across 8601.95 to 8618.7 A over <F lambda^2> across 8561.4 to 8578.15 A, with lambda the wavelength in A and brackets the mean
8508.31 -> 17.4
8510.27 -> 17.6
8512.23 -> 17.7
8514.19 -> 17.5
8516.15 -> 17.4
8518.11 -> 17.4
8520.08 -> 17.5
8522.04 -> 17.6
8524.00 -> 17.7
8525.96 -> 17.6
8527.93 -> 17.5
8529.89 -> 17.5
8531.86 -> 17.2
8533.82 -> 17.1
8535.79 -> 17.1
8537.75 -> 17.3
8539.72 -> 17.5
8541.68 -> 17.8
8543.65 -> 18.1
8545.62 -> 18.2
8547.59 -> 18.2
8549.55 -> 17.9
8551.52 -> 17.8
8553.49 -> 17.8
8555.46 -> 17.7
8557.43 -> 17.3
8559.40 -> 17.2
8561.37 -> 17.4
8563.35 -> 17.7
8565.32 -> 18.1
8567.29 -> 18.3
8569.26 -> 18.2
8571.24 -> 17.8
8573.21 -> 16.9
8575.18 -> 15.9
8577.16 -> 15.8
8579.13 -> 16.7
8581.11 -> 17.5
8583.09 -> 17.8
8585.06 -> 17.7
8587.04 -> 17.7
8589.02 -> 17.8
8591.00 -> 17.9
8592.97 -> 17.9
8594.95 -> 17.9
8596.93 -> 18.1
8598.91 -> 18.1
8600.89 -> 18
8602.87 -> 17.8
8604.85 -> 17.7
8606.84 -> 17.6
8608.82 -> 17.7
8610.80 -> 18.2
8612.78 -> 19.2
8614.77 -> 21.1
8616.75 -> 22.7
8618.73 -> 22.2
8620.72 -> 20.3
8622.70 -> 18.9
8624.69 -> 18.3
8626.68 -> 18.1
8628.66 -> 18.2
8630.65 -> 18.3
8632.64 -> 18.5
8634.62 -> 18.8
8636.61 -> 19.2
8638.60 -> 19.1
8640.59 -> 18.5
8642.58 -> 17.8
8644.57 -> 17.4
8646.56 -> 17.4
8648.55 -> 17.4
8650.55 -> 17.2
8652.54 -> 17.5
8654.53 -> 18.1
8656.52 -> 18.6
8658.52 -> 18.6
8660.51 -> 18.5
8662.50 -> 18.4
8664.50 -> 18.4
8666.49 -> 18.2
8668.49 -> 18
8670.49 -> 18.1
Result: 1.12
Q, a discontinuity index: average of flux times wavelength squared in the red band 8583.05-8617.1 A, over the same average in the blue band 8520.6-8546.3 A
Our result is 1.1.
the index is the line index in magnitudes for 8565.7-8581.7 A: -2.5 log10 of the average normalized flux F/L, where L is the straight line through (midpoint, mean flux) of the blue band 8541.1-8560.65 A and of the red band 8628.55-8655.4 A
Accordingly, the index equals 0.04 mag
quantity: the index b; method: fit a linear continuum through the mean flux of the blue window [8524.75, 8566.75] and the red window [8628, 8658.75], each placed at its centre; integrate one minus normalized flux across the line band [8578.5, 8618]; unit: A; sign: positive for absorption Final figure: -0.9 A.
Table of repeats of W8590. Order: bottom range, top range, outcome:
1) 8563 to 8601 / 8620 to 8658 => 1.05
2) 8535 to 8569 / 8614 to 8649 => 1.09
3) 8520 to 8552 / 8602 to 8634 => 1.10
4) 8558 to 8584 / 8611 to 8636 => 1.14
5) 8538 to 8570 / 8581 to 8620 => 1.05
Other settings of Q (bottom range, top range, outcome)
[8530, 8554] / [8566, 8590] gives 0.99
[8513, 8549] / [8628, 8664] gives 1.06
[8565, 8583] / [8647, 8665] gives 1.07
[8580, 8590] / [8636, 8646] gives 1.05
